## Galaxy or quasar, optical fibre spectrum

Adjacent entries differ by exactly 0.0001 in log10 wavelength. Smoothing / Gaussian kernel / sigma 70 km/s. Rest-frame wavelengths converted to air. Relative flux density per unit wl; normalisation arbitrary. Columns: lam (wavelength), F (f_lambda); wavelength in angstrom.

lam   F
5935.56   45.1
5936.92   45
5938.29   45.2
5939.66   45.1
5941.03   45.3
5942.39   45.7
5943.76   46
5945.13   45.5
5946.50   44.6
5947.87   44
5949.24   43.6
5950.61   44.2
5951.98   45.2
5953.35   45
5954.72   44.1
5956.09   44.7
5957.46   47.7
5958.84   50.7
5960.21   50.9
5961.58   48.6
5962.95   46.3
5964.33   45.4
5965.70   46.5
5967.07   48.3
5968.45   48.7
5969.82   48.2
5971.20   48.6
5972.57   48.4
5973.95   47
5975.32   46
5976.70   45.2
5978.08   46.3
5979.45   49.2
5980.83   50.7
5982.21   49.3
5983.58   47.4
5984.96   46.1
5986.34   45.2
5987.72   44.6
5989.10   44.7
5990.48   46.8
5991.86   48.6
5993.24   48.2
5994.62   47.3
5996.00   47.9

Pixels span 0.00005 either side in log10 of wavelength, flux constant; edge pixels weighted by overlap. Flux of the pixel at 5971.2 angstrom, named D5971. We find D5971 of 48.6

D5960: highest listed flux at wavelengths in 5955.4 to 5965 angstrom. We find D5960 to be 50.9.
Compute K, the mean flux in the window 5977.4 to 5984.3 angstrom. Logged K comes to 48.6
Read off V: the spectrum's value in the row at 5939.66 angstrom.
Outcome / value 45.1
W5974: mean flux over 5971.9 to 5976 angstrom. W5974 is 47.1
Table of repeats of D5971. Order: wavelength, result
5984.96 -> 46.1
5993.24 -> 48.2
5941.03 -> 45.3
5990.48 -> 46.8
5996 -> 47.9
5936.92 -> 45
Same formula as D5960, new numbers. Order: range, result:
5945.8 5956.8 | 45.2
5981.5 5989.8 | 49.3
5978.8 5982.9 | 50.7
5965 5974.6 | 48.7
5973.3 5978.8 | 47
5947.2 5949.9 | 44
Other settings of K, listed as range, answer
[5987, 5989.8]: 44.6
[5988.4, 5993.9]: 47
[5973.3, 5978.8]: 46.2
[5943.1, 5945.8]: 45.7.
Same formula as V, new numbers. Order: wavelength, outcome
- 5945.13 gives 45.5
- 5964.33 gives 45.4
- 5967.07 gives 48.3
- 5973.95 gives 47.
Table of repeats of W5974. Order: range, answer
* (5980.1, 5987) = 47.7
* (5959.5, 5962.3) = 49.8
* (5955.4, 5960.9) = 48.5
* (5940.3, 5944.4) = 45.7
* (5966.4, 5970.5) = 48.4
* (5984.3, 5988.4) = 45.3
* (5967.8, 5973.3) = 48.5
